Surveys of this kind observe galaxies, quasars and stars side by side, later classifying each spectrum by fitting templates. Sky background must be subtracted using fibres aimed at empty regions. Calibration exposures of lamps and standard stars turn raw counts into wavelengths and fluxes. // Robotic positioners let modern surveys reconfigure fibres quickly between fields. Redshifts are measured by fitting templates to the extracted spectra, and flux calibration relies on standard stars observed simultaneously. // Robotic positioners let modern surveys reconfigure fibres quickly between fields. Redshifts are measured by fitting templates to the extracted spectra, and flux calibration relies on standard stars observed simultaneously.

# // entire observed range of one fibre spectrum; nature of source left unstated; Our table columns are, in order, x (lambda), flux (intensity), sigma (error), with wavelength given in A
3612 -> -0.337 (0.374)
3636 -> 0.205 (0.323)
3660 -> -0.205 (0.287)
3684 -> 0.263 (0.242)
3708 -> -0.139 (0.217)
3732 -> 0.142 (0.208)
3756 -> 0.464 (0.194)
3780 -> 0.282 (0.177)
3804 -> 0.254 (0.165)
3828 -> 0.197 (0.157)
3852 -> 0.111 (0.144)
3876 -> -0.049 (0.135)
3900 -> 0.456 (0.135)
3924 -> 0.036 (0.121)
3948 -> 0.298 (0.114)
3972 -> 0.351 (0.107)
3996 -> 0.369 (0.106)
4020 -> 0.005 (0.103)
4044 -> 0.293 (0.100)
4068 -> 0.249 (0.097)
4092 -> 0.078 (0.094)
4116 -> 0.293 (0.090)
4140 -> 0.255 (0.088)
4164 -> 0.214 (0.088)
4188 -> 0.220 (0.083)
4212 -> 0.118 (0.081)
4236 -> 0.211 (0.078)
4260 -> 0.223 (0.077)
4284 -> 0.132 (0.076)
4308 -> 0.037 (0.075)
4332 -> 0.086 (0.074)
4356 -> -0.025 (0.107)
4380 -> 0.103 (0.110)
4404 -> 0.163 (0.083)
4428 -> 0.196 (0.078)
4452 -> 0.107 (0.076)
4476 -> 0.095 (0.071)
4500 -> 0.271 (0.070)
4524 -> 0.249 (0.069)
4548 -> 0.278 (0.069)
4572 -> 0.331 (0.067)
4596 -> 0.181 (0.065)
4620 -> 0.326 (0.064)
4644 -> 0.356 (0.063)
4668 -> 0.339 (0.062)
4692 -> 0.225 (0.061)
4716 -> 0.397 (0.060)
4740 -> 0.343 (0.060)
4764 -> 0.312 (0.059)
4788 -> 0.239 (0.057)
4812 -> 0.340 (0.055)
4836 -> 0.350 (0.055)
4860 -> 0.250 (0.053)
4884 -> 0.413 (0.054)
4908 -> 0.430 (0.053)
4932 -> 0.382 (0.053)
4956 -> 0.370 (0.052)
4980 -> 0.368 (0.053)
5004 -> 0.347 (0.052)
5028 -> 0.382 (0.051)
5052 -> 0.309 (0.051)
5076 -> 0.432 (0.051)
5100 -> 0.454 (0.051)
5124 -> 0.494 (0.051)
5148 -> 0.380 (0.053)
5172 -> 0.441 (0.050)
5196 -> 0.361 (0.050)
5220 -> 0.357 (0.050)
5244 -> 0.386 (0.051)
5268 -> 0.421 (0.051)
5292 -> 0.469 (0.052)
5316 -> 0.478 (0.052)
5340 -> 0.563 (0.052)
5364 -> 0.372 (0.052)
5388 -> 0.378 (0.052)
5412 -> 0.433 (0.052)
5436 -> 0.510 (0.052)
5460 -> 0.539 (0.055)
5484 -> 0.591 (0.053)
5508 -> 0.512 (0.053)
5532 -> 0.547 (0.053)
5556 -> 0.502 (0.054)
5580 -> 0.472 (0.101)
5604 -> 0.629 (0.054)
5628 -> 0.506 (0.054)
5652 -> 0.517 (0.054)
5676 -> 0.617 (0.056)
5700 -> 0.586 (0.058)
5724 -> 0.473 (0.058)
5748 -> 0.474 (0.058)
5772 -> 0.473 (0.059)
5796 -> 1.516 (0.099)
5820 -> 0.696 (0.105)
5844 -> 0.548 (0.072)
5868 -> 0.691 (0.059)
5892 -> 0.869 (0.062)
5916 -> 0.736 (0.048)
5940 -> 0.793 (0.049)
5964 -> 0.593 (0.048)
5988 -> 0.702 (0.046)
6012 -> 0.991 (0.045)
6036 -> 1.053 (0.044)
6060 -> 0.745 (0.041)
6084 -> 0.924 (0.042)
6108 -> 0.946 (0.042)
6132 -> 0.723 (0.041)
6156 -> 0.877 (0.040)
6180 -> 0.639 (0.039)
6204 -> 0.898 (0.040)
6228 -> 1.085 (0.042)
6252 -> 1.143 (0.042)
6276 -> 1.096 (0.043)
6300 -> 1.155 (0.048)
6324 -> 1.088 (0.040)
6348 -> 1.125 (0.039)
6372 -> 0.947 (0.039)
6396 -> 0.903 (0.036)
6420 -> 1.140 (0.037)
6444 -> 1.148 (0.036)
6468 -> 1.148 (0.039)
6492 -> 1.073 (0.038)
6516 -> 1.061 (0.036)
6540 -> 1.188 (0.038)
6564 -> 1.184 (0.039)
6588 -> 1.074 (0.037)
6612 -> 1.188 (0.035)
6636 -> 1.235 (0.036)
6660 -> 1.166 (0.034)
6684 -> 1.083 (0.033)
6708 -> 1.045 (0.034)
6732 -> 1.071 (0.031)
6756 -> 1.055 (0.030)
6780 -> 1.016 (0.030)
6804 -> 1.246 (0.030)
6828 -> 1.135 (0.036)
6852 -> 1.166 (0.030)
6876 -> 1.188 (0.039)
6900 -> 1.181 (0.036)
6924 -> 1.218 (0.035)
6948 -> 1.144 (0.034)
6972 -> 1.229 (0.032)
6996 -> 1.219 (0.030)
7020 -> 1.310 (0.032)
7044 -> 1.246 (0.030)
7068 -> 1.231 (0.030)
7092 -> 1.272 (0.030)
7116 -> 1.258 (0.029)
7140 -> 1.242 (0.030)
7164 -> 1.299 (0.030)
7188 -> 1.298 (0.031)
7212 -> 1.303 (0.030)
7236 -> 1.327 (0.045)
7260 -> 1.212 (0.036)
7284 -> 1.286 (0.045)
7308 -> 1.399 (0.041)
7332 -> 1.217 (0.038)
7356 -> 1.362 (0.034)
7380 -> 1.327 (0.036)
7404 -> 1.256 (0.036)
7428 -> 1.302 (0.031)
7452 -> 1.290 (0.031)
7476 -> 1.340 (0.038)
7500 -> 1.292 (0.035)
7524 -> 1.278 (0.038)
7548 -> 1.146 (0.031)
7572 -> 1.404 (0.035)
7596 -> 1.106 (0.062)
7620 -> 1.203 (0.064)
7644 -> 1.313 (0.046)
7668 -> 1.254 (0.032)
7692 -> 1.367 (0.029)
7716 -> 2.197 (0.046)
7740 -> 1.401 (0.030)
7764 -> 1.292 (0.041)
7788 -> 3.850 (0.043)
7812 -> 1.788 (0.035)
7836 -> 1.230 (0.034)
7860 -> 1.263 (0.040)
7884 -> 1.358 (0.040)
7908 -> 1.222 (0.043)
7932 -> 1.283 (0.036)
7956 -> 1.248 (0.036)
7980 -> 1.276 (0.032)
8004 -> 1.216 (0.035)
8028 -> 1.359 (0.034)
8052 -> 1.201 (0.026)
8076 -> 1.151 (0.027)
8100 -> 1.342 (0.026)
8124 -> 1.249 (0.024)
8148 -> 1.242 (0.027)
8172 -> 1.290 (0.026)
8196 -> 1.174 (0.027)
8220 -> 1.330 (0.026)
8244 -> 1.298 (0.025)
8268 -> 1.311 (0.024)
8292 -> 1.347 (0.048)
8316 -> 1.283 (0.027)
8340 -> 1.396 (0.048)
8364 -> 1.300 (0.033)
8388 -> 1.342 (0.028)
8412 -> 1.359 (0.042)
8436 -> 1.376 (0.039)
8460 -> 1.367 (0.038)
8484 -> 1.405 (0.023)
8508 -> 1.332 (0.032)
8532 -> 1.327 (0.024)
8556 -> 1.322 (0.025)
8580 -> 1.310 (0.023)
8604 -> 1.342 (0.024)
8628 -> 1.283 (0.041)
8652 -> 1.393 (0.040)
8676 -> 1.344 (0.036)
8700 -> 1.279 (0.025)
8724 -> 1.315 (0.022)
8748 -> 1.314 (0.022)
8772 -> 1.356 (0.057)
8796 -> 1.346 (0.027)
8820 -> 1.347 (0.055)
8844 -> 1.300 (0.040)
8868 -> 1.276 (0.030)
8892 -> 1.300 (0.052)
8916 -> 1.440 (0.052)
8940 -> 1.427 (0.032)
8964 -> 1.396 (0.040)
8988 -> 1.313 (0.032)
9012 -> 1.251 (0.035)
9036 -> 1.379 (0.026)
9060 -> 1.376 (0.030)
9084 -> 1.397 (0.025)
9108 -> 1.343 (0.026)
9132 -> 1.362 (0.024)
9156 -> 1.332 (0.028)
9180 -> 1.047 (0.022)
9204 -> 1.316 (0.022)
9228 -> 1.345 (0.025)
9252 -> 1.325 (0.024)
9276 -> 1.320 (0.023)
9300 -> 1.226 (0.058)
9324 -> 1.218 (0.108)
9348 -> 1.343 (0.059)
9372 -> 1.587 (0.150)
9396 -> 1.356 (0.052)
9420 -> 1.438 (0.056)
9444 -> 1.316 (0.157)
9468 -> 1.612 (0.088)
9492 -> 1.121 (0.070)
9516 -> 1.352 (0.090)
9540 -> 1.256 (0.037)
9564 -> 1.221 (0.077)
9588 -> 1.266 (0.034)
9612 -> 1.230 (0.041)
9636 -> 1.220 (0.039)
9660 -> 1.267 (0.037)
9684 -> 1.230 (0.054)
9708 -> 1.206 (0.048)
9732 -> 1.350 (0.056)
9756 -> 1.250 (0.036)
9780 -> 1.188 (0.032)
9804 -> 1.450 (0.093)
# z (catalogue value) 0.56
